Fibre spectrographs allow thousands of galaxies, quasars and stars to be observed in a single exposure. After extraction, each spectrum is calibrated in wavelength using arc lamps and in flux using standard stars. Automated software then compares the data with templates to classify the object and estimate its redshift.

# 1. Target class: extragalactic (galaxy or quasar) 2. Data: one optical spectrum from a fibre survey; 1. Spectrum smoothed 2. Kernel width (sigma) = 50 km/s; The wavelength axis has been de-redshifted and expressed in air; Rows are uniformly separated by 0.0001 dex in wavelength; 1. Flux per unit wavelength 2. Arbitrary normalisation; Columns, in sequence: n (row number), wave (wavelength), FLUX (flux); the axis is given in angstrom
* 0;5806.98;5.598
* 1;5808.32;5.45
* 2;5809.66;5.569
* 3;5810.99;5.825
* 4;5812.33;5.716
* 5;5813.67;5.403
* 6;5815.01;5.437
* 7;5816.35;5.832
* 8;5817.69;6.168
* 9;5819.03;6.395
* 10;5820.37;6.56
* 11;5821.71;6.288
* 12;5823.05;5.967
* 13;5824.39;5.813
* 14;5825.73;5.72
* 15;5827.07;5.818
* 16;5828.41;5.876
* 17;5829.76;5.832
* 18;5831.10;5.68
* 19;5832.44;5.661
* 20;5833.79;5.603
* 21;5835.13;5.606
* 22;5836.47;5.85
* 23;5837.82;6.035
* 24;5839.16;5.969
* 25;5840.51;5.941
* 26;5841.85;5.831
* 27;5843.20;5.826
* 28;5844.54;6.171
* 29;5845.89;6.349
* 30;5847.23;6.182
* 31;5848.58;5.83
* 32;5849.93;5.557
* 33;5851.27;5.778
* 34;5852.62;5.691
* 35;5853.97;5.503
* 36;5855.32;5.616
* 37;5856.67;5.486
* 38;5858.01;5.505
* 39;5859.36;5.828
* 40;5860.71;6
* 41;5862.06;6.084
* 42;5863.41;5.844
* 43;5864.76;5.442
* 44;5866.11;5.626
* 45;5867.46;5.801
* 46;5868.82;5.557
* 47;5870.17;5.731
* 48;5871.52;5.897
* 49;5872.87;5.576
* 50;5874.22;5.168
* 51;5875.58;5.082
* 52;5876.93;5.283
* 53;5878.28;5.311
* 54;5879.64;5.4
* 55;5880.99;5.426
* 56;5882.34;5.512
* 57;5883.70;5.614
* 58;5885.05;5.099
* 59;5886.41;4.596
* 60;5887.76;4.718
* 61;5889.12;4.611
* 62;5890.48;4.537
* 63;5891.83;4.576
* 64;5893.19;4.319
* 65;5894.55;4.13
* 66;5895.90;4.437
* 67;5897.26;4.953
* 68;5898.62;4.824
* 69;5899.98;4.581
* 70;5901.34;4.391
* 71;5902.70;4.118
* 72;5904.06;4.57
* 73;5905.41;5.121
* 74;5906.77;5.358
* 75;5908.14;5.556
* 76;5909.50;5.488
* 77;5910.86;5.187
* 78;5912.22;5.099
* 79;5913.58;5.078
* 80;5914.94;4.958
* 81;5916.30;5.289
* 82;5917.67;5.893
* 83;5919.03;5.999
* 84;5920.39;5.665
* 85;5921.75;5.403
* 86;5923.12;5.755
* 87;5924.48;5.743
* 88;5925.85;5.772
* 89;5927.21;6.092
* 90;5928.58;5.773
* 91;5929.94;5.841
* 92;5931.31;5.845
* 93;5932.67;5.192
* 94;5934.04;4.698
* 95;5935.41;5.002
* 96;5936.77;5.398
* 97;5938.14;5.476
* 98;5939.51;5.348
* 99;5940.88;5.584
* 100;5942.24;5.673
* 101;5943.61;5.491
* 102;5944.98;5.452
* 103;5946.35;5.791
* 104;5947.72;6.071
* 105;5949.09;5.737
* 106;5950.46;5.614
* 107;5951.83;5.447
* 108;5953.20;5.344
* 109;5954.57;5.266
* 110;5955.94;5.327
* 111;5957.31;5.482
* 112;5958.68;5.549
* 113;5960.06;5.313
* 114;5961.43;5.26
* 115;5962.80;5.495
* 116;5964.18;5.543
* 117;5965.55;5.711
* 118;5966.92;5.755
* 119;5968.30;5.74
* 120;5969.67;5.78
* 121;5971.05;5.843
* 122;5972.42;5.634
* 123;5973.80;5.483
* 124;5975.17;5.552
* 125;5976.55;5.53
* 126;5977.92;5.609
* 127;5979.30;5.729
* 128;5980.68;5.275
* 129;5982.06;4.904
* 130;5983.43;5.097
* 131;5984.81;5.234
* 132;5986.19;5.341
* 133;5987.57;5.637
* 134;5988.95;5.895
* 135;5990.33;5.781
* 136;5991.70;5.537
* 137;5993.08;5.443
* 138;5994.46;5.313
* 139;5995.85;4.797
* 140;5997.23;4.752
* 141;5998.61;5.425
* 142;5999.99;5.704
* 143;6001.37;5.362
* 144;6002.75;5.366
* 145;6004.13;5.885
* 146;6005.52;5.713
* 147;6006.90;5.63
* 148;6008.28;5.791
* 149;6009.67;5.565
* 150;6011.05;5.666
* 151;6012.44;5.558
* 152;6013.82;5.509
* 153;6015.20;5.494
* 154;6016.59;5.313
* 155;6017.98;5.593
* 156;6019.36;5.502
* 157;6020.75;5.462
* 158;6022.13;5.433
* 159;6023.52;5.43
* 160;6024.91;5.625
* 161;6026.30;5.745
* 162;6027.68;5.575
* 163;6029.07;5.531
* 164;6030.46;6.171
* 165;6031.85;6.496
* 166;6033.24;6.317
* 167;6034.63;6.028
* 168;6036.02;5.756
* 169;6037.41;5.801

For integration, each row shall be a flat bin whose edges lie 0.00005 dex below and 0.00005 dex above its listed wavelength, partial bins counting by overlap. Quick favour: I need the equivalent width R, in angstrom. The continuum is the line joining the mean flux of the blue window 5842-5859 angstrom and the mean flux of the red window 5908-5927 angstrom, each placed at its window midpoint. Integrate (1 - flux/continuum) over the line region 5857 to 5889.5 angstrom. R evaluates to 1.4 angstrom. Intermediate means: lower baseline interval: 5.79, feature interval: 5.45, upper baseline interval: 5.51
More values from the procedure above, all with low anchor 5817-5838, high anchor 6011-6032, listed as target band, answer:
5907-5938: 1.53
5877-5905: 4.92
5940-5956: 0.43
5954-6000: 1.79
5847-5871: 0.64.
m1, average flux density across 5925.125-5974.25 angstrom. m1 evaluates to 5.55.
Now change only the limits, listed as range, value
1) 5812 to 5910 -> 5.49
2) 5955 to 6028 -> 5.5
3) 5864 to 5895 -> 5.18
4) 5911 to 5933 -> 5.59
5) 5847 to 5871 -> 5.72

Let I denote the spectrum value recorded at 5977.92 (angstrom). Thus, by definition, 5.609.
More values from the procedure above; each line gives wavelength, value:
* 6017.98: 5.593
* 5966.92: 5.755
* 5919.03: 5.999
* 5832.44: 5.661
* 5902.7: 4.118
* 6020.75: 5.462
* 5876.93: 5.283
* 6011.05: 5.666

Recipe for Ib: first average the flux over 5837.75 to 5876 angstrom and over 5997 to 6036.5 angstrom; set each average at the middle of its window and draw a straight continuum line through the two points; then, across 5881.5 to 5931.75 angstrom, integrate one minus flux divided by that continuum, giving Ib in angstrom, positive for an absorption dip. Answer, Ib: 5.0 angstrom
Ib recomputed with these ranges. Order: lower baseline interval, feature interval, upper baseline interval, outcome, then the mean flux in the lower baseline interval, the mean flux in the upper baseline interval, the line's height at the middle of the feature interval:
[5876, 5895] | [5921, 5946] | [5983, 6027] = -1.8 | 4.95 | 5.49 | 5.17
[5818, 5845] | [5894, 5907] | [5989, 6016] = 2.5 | 5.92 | 5.5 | 5.75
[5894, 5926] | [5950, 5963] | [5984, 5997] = -0.3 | 5.13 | 5.41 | 5.29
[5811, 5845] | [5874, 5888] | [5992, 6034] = 1.4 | 5.88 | 5.57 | 5.79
